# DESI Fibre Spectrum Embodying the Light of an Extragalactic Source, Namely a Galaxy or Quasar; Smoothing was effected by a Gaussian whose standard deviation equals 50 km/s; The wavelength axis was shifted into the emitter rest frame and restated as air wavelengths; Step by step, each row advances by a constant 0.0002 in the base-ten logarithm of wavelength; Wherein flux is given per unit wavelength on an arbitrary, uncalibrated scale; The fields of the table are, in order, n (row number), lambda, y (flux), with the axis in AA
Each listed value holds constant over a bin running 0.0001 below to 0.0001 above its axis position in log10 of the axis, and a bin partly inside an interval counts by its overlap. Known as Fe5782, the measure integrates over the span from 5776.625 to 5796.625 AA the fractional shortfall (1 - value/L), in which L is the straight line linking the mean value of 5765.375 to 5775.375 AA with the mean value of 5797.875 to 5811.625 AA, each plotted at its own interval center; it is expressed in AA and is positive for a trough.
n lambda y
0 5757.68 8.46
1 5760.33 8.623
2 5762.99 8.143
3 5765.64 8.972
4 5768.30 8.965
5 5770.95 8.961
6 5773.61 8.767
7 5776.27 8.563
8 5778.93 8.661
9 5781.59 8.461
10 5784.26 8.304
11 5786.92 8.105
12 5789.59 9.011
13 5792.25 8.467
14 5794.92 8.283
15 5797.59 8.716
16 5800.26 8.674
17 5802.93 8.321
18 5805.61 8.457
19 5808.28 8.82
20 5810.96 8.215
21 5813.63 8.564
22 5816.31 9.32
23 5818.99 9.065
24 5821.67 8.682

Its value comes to 0.55 AA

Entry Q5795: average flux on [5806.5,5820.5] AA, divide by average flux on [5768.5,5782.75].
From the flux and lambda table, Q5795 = 1.0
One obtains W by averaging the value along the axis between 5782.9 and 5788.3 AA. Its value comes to 8.2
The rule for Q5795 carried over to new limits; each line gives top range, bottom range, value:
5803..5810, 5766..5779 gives 0.97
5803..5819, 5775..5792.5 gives 1.02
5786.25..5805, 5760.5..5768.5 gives 0.99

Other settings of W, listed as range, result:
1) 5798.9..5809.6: 8.57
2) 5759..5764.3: 8.38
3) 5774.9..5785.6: 8.5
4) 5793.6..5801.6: 8.56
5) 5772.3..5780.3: 8.66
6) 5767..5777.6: 8.82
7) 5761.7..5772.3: 8.77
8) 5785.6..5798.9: 8.52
